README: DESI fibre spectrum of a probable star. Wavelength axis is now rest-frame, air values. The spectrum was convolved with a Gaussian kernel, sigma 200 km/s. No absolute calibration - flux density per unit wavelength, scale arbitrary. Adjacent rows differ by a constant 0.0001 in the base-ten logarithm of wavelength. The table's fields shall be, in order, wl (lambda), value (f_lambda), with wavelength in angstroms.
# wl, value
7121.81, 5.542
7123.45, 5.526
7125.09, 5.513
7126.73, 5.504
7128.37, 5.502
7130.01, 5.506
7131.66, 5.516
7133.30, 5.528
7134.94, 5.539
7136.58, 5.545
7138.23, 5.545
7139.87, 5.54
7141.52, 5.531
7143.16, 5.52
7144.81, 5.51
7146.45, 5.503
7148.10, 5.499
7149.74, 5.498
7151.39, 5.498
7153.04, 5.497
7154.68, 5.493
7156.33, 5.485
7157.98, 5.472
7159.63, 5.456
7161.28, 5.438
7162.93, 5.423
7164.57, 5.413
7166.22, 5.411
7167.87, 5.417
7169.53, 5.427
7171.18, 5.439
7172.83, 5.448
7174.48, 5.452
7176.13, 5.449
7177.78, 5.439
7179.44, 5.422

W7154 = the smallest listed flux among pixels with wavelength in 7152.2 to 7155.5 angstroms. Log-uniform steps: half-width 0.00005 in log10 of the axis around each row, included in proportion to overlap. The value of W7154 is 5.493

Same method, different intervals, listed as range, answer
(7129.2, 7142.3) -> 5.506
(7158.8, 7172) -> 5.411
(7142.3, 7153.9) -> 5.497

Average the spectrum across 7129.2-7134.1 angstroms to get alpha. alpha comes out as 5.51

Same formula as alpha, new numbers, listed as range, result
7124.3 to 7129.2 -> 5.51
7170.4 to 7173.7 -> 5.45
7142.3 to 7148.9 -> 5.51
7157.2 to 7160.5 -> 5.46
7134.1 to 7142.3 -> 5.54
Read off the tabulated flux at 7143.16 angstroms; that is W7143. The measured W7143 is 5.52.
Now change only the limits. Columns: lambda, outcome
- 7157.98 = 5.472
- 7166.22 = 5.411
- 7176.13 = 5.449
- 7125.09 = 5.513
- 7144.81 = 5.51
